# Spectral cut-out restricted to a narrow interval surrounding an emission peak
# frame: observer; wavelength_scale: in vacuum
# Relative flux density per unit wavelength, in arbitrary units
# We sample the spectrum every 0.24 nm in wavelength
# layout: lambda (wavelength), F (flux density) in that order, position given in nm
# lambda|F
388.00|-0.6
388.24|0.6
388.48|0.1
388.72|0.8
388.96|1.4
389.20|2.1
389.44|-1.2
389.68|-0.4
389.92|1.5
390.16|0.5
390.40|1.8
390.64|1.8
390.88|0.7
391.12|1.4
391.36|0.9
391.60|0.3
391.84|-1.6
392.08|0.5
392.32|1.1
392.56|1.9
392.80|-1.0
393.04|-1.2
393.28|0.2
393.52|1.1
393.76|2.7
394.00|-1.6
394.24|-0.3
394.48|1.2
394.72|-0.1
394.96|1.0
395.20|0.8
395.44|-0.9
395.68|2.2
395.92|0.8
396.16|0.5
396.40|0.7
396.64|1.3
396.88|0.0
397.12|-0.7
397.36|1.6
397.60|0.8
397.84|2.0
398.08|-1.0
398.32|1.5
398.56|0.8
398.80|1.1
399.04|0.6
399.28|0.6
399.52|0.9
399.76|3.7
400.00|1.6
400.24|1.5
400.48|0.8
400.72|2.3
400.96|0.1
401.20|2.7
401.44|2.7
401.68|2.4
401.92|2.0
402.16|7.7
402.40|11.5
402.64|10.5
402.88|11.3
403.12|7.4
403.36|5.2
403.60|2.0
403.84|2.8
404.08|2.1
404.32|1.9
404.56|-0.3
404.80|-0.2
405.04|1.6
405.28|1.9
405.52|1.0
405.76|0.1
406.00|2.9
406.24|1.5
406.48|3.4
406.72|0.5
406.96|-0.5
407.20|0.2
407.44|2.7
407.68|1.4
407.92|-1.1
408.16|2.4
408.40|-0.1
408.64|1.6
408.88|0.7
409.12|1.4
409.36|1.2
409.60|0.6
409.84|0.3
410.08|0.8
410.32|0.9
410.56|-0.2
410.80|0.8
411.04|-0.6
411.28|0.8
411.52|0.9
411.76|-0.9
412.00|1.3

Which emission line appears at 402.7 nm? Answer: Lyman alpha 1216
